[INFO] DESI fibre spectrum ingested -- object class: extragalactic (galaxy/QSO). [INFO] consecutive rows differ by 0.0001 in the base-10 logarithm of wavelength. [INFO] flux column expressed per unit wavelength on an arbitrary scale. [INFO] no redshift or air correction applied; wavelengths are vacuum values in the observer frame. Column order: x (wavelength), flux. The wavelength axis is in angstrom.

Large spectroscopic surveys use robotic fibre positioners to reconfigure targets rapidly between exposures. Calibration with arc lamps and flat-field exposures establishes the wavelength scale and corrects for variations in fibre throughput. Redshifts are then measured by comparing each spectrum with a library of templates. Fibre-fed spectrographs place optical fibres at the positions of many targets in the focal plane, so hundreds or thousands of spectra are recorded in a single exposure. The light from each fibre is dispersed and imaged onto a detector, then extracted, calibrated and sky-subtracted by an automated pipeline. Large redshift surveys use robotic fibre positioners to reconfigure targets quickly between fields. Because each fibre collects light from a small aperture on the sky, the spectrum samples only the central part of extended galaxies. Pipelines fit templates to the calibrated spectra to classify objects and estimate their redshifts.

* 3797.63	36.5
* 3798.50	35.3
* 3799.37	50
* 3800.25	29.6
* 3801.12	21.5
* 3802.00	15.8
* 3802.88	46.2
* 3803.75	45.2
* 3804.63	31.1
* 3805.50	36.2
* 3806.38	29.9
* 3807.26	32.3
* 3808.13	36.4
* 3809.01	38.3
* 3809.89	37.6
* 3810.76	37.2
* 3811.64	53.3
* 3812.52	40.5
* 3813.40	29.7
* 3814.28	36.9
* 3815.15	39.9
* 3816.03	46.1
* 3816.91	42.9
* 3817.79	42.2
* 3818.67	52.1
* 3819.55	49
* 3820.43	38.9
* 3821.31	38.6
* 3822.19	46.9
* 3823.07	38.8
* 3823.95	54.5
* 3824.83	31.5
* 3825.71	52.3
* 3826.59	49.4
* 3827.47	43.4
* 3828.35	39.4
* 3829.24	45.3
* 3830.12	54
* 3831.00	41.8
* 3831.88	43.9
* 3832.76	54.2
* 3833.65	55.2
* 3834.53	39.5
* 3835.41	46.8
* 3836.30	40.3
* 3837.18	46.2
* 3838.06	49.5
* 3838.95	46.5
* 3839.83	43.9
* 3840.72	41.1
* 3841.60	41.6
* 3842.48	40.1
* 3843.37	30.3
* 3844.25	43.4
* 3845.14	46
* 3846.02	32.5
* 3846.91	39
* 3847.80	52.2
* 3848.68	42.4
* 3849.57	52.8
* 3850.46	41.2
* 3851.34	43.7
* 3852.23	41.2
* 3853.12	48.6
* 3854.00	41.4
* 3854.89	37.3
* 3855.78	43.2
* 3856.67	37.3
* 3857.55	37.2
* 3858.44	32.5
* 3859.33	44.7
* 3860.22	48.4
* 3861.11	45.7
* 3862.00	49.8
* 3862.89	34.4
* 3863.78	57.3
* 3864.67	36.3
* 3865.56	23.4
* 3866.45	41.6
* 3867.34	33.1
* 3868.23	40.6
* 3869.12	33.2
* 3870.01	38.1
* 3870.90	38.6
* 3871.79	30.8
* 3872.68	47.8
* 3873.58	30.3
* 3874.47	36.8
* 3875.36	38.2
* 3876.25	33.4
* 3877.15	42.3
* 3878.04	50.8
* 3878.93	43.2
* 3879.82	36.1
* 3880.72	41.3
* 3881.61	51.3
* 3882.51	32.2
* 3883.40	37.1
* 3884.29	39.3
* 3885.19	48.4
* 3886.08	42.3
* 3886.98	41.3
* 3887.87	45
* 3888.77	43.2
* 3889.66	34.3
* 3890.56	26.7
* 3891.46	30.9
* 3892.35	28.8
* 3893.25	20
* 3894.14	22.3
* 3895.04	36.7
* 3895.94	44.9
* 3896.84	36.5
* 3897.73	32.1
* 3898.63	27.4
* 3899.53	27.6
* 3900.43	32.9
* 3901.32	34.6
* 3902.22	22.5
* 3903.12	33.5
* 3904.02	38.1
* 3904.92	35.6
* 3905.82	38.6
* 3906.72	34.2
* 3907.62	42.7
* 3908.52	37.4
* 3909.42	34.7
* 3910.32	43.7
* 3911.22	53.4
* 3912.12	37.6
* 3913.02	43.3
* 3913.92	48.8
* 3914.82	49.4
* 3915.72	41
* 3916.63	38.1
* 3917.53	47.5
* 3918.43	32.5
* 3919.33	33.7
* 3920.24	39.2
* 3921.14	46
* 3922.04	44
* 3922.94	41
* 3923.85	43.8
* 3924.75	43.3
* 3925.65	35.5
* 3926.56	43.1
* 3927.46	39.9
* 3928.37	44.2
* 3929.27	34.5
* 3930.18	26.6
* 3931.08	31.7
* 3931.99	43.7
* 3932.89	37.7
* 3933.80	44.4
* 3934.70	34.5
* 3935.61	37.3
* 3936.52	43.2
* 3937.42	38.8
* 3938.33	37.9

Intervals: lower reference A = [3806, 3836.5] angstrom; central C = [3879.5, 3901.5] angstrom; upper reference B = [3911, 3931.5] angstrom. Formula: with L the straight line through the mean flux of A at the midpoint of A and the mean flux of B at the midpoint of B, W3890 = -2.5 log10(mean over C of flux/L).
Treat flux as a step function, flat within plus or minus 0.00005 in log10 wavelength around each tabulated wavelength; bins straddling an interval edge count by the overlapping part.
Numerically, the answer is 0.159 mag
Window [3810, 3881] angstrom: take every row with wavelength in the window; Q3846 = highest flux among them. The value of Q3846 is 57.3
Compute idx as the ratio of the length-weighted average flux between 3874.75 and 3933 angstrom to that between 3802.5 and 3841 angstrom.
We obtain 0.9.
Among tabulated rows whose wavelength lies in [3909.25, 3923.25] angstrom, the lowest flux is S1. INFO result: 32.5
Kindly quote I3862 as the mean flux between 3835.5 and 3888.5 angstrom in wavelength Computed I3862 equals 41.1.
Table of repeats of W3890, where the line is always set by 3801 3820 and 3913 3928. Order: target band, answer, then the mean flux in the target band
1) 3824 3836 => -0.18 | 46.1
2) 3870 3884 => 0.03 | 39.3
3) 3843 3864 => -0.07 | 42.5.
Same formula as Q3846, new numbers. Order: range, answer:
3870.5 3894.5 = 51.3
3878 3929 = 53.4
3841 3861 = 52.8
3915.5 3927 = 47.5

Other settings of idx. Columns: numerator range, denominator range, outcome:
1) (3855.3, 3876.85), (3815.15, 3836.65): 0.86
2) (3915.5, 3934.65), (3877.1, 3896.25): 1.04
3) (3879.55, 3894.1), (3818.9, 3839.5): 0.81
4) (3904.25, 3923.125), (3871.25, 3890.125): 1.02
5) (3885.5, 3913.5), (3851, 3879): 0.89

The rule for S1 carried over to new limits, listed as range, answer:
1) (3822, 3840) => 31.5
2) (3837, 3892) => 23.4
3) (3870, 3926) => 20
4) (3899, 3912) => 22.5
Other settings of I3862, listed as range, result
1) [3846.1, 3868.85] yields 41.6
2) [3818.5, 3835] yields 45.6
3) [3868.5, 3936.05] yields 38.1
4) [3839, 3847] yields 40.1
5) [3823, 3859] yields 43.5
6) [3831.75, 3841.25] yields 46.1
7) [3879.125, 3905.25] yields 35.3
